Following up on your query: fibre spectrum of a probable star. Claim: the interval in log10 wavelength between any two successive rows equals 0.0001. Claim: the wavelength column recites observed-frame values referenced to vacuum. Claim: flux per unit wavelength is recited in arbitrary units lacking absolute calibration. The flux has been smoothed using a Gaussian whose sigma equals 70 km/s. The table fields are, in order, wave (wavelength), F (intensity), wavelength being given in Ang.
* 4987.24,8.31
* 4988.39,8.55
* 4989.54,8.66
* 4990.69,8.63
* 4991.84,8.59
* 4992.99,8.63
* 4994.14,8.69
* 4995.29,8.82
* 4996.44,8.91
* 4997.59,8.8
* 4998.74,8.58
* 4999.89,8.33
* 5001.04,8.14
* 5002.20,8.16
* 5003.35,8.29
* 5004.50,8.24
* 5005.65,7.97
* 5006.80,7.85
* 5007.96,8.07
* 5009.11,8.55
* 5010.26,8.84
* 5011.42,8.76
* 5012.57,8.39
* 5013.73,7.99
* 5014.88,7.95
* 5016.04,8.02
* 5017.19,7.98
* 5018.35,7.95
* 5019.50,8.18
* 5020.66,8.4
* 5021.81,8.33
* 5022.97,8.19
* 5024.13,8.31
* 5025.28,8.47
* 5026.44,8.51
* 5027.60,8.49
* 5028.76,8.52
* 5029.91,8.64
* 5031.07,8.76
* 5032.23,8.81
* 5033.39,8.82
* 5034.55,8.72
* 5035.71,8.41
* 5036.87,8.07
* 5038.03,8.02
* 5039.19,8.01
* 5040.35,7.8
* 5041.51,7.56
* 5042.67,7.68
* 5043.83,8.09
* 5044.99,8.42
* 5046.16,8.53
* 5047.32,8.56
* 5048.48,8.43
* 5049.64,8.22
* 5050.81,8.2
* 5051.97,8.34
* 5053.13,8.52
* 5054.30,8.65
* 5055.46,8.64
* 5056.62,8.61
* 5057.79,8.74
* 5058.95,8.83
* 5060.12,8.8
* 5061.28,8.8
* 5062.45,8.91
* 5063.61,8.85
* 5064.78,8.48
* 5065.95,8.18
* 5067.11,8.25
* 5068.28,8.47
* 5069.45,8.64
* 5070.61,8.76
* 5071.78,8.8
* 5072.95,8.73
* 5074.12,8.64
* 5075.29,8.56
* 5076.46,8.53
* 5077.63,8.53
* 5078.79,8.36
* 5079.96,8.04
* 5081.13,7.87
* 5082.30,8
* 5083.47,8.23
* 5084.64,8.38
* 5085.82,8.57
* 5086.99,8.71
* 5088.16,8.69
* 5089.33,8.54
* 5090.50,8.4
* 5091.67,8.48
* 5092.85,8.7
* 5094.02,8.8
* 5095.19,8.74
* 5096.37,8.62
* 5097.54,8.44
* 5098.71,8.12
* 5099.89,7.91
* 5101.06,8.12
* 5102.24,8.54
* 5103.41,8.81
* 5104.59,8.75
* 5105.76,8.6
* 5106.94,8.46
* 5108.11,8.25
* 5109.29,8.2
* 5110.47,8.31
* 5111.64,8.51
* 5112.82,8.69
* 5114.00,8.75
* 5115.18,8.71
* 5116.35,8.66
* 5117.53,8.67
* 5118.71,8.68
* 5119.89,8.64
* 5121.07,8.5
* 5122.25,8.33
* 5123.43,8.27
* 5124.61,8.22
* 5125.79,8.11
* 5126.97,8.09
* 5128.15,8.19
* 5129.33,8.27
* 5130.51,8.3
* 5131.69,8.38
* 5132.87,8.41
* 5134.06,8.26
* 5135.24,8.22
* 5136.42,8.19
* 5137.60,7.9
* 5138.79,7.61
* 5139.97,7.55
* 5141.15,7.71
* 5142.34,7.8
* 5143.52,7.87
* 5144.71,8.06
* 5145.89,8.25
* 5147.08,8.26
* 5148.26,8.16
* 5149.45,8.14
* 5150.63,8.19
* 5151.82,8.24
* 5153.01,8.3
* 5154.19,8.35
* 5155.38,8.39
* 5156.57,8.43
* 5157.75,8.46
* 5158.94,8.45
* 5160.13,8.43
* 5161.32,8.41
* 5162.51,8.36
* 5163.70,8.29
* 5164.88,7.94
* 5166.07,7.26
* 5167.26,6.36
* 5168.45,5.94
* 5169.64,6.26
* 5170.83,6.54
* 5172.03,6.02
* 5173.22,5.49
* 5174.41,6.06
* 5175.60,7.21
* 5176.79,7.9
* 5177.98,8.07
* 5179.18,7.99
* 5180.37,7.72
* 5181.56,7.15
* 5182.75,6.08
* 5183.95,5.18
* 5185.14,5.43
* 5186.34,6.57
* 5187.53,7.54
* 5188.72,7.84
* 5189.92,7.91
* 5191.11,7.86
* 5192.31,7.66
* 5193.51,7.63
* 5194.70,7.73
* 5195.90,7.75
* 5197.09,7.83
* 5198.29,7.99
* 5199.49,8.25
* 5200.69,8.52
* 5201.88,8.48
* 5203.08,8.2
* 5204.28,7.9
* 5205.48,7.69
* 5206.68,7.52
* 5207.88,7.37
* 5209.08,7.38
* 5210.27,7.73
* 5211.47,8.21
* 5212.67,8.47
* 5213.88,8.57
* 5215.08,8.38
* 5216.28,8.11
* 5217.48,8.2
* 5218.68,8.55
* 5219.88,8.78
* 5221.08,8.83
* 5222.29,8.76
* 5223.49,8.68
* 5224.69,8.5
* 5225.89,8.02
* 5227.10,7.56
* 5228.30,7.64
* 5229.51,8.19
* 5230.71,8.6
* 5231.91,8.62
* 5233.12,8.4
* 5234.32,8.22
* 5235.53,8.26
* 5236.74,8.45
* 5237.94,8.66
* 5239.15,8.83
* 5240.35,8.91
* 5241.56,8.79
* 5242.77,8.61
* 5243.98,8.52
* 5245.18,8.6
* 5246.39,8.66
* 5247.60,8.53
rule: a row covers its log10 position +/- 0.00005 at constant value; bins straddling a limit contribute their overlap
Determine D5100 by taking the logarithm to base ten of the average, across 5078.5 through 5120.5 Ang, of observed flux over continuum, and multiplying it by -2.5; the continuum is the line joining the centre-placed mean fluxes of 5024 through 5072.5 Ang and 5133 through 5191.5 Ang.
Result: -0.054 mag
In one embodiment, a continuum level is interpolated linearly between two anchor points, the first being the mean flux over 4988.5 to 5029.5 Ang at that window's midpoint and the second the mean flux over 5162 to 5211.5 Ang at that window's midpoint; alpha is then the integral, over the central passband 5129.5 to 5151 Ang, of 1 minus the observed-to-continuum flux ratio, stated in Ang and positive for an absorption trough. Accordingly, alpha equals -1.3 Ang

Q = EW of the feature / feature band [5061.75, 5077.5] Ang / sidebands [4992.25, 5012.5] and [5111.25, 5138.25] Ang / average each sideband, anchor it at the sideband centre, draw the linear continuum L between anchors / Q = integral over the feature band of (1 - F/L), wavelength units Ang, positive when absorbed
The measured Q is -0.3 Ang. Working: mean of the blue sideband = 8.45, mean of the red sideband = 8.38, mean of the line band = 8.6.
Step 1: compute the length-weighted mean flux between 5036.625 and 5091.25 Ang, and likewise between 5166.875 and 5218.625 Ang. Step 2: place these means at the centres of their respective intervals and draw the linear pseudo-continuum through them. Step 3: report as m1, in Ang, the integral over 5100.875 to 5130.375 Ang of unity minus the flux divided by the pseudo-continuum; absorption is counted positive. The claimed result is -1.6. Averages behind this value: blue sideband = 8.42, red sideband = 7.43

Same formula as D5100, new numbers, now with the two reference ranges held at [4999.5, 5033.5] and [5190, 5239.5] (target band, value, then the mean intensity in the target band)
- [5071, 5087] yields -0.02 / 8.41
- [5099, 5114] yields -0.02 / 8.43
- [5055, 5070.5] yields -0.05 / 8.64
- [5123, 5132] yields 0.00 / 8.23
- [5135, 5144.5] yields 0.05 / 7.85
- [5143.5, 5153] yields 0.01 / 8.17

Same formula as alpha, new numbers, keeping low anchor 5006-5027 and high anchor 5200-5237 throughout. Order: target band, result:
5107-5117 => -0.33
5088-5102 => -0.37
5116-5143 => 0.08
